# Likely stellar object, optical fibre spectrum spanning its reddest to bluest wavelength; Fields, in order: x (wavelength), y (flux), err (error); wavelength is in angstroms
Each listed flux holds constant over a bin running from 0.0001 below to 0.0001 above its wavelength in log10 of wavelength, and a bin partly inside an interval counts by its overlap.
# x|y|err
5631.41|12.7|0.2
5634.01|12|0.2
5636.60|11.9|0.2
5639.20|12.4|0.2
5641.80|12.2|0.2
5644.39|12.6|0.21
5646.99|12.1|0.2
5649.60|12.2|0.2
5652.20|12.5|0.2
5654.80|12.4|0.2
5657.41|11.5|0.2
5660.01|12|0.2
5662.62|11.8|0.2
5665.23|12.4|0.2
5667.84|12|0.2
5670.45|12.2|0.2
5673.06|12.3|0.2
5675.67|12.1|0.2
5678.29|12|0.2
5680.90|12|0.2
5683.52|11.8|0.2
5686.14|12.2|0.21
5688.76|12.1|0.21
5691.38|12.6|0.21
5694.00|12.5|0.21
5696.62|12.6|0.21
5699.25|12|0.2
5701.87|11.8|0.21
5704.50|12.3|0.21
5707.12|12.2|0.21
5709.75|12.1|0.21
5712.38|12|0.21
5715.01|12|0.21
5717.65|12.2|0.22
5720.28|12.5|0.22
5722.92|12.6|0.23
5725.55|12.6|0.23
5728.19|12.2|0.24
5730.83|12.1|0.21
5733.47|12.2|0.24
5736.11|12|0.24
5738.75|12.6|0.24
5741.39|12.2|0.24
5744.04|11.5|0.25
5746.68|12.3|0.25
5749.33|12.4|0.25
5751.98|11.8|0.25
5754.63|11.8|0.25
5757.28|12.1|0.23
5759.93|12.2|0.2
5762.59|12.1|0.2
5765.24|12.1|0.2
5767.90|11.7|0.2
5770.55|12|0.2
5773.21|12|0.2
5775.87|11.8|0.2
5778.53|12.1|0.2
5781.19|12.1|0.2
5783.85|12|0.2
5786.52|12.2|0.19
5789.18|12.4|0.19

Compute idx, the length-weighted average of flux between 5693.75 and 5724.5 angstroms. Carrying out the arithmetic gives 12.2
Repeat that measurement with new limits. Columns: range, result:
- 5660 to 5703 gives 12.1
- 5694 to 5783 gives 12.1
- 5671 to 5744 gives 12.2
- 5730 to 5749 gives 12.1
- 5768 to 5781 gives 12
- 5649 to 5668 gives 12.1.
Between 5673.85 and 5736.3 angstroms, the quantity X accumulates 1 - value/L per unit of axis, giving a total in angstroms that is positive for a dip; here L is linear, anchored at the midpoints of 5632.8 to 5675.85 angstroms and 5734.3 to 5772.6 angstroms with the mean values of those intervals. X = -0.49 angstroms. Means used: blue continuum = 12.2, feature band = 12.2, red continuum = 12.1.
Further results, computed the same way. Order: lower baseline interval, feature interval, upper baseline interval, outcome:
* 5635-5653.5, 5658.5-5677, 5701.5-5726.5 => 0.2 angstroms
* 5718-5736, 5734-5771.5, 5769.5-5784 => 0.3 angstroms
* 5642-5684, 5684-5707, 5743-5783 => -0.3 angstroms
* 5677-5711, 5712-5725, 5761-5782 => -0.2 angstroms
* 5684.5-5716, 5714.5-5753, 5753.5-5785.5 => -0.4 angstroms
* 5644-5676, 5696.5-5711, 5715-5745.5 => 0.1 angstroms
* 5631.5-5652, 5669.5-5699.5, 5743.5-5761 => -0.1 angstroms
